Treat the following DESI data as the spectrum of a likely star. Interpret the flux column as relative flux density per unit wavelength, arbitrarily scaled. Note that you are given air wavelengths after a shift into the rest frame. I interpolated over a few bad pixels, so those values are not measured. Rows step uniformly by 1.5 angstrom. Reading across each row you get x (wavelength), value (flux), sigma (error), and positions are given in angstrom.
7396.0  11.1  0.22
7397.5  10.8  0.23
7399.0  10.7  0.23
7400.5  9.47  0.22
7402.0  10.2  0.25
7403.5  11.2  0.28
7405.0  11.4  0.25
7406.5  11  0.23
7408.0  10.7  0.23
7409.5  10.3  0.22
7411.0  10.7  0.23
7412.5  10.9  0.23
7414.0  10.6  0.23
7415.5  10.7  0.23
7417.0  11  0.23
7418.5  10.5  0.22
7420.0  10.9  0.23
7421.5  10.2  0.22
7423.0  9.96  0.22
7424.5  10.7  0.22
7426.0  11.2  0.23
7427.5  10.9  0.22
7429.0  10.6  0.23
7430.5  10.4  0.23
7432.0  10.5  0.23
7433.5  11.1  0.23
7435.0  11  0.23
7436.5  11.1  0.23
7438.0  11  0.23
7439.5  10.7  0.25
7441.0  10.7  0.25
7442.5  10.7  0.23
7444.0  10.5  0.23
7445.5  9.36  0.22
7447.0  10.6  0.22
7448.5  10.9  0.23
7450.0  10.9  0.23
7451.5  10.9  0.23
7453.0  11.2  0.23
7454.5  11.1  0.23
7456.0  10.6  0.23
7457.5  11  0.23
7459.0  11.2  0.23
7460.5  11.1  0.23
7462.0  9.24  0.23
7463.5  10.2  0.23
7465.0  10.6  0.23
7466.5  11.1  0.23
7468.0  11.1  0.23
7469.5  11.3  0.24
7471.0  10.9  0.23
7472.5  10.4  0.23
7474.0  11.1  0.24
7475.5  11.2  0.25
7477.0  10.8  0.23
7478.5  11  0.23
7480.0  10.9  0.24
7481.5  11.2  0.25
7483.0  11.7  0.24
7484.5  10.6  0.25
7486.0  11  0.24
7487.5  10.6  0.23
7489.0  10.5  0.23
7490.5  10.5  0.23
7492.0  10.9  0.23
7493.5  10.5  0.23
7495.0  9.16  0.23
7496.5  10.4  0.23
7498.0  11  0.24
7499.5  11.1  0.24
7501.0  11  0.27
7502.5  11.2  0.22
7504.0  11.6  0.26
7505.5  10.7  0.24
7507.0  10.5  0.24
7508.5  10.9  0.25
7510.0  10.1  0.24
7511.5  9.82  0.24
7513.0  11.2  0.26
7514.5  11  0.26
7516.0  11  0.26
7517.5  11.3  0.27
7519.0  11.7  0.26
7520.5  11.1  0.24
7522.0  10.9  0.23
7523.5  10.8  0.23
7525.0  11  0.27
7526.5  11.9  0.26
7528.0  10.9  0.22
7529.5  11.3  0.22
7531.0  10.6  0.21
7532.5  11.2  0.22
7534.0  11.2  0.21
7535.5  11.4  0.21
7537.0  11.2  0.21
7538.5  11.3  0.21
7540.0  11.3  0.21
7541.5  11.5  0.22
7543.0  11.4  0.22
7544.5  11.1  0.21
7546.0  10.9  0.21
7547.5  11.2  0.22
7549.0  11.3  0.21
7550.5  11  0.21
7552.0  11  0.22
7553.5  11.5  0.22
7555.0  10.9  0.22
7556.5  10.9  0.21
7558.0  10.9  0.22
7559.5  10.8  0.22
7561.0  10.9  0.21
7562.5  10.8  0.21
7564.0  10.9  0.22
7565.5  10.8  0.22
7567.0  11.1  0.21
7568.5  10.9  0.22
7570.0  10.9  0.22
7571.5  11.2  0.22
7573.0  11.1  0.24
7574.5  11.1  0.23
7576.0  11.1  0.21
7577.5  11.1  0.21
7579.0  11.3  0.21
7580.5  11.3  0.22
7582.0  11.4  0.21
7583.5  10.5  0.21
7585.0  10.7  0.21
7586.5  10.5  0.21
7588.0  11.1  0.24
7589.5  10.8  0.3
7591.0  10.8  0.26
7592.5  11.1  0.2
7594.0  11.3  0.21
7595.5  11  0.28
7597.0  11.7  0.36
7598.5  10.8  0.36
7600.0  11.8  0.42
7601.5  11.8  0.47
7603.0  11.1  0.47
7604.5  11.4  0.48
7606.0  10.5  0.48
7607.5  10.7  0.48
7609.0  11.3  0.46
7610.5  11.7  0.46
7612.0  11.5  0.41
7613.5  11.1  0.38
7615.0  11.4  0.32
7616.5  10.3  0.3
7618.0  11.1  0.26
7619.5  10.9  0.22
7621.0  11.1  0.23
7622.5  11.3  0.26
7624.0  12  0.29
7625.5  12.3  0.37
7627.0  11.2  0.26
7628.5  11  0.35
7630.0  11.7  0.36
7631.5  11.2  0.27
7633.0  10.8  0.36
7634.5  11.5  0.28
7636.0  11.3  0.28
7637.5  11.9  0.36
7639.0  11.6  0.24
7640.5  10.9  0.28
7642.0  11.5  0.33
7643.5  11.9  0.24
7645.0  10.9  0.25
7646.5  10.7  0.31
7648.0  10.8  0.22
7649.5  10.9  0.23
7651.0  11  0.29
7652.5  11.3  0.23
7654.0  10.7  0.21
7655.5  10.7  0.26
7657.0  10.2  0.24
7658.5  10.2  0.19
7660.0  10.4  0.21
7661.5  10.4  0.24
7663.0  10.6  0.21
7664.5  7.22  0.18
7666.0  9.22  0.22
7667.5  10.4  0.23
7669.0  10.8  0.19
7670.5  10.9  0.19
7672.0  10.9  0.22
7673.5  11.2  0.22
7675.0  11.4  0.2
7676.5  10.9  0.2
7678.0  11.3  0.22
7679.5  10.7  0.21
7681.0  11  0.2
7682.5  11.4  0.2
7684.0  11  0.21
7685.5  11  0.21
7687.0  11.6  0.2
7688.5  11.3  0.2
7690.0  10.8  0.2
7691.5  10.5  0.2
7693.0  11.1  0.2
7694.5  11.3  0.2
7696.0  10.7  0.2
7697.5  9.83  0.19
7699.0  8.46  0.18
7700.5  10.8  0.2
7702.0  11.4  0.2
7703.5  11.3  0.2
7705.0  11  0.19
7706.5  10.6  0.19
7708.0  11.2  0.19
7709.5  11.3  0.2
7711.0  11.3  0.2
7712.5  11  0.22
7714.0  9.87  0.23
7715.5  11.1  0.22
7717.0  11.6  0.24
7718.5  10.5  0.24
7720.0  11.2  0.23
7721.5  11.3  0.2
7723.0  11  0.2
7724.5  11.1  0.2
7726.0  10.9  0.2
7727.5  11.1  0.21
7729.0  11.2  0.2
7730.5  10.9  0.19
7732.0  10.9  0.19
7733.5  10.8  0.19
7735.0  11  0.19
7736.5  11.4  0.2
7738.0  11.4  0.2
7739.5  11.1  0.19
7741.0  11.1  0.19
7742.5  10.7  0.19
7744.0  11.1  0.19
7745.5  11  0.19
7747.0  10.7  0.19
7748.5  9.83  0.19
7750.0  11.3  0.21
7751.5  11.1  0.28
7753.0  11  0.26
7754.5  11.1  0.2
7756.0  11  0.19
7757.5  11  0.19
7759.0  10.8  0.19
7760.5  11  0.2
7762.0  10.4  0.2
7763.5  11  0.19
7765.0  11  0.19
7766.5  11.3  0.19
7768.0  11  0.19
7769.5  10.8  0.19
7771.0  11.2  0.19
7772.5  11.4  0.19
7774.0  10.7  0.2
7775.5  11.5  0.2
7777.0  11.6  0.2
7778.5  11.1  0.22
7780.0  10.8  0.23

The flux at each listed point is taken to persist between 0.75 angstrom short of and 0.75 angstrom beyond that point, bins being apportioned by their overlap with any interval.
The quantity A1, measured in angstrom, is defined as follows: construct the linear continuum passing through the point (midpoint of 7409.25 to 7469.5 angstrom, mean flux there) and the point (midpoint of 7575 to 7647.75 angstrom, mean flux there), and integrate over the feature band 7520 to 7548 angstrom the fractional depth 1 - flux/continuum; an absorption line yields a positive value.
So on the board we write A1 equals -0.5 angstrom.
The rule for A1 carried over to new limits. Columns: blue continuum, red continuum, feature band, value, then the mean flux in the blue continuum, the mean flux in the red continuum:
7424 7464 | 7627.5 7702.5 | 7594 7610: -0.63 angstrom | 10.7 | 10.8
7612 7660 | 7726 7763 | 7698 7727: 0.33 angstrom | 11.1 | 11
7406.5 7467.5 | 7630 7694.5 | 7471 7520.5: -0.44 angstrom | 10.7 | 10.9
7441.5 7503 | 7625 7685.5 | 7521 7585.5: -1.57 angstrom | 10.8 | 10.9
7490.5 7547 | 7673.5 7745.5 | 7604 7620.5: -0.16 angstrom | 11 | 11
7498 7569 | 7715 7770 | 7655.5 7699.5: 1.67 angstrom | 11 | 11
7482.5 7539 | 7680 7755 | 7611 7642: -1.09 angstrom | 10.9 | 10.9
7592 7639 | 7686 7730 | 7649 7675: 1.55 angstrom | 11.3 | 10.9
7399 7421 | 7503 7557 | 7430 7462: 0.12 angstrom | 10.7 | 11.1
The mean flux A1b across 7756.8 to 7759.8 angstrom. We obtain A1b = 10.9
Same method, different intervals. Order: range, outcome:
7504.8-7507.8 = 10.6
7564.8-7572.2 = 11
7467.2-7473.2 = 10.9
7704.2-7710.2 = 11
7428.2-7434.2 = 10.6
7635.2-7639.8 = 11.6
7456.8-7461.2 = 11.1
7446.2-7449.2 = 10.7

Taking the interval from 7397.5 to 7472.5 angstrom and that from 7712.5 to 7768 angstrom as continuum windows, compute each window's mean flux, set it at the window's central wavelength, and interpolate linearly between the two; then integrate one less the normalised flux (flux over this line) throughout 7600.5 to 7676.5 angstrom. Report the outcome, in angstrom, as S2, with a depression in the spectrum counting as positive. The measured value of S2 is -0.7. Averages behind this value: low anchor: 10.7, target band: 11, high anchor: 11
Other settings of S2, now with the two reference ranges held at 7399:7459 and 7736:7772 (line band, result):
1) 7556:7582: -0.5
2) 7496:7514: -0.1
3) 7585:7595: -0.1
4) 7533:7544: -0.5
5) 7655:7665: 0.8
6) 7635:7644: -0.5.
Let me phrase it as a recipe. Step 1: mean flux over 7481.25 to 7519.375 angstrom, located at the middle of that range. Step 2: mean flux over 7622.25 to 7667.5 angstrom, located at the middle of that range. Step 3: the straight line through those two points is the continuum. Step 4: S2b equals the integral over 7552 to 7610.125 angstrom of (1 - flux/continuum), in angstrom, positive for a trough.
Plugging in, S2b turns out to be -1.0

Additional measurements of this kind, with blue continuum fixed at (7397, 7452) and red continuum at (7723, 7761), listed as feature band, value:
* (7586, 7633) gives -1.5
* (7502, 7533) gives -0.6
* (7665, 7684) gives 0.2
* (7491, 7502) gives 0.2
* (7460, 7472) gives 0.0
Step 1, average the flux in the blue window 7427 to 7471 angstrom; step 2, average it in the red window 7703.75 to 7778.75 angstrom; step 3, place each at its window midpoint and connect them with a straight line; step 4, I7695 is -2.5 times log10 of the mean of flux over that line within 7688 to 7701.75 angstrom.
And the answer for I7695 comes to 0.04 mag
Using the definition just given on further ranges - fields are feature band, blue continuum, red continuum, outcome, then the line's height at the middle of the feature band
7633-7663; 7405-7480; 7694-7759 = -0.01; 10.9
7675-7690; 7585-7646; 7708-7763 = 0.00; 11.1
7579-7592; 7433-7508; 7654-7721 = -0.02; 10.8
